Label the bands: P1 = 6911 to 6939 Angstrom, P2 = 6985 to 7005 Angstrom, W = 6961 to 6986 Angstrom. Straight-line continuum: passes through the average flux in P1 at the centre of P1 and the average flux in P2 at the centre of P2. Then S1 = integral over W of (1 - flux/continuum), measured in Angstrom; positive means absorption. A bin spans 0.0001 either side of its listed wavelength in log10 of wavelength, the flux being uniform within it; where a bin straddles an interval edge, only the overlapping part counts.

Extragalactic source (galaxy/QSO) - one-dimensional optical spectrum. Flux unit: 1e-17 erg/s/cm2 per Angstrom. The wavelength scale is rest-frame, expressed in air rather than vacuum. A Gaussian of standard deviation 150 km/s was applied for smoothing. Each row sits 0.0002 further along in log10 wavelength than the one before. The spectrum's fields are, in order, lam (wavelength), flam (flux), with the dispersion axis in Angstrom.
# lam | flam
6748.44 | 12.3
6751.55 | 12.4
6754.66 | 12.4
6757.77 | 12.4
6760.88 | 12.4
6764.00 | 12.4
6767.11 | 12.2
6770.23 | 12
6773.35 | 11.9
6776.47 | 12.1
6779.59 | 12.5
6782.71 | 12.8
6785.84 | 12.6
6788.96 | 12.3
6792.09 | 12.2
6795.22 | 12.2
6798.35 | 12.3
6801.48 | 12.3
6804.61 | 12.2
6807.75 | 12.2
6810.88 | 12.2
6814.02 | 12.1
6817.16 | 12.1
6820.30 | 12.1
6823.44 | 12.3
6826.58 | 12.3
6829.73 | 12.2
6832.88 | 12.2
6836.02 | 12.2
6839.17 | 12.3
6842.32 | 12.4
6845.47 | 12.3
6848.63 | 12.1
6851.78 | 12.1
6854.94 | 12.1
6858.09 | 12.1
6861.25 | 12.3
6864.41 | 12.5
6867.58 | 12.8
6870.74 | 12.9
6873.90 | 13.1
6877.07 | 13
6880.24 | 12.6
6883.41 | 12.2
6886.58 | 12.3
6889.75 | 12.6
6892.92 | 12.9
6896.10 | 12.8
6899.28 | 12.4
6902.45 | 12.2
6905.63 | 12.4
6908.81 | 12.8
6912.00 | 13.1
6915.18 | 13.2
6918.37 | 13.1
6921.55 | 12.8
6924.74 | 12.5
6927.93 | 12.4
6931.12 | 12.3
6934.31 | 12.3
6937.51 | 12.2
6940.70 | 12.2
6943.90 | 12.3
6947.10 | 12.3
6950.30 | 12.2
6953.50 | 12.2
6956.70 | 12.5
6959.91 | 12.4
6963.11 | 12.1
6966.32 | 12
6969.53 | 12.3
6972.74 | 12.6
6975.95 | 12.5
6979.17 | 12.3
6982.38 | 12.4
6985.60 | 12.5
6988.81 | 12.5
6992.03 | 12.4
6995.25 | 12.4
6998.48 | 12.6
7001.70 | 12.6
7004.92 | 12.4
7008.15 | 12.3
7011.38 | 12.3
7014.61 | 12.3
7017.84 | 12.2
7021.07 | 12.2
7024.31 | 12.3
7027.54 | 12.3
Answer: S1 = 0.4 Angstrom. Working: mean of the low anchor 12.6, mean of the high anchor 12.5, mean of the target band 12.3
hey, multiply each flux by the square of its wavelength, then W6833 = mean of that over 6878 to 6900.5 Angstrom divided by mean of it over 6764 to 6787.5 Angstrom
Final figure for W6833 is 1.1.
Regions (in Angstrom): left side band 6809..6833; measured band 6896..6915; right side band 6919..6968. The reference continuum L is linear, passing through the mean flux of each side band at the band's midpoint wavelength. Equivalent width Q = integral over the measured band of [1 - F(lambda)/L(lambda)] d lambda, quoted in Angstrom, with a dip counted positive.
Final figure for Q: -0.56 Angstrom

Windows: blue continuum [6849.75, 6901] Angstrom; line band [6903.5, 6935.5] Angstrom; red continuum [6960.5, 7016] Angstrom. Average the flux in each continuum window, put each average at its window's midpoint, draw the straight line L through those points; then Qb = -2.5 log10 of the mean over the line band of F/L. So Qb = -0.02 mag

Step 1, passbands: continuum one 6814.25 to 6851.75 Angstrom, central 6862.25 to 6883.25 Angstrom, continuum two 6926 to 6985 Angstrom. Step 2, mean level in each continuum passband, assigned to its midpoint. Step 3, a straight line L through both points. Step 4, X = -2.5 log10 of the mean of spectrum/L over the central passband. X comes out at -0.04 mag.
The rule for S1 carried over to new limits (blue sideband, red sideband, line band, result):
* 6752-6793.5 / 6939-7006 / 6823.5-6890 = -0.3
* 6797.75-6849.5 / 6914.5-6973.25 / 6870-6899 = -0.9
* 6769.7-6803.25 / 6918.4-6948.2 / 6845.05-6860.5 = 0.3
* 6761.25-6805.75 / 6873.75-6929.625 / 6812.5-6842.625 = 0.5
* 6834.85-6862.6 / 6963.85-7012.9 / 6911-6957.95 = -0.7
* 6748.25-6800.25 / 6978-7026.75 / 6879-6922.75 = -1.1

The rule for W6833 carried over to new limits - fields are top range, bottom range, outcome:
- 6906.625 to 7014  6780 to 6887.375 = 1.05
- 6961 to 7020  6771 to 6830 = 1.07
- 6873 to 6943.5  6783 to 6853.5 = 1.06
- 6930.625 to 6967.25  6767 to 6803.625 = 1.05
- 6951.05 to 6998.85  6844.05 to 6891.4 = 1.02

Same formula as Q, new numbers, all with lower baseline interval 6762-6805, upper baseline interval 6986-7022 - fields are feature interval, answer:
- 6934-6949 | 0.1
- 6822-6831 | 0.0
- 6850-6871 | -0.1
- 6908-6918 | -0.6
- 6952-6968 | 0.2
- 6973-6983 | 0.0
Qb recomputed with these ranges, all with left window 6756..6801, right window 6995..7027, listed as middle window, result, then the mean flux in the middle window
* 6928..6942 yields 0.006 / 12.3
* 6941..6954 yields 0.008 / 12.2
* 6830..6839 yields 0.009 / 12.2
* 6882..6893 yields -0.011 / 12.5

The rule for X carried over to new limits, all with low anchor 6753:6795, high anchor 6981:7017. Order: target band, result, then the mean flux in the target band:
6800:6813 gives 0.01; 12.2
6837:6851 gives 0.01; 12.3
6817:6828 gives 0.01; 12.2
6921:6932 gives -0.01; 12.5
